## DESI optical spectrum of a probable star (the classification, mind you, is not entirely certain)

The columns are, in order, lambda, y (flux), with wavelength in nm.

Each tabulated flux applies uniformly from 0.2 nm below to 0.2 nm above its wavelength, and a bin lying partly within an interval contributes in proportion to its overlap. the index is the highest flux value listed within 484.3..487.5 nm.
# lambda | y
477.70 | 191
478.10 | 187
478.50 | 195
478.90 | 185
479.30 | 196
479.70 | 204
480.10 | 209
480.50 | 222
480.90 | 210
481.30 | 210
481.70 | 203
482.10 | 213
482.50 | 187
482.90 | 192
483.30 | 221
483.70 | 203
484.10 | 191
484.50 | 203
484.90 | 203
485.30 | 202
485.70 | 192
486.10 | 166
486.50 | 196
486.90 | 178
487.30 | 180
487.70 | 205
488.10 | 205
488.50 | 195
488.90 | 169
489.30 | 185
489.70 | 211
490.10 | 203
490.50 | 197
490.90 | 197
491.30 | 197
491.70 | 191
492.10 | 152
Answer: 203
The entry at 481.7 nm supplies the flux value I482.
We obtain 203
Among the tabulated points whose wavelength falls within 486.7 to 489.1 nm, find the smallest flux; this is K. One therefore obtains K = 169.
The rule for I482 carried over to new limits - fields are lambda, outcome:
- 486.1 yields 166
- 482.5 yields 187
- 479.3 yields 196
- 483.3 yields 221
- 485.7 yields 192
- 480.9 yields 210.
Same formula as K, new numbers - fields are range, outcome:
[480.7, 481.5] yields 210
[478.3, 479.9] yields 185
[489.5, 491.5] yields 197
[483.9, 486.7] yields 166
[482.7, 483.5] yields 192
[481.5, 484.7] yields 187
